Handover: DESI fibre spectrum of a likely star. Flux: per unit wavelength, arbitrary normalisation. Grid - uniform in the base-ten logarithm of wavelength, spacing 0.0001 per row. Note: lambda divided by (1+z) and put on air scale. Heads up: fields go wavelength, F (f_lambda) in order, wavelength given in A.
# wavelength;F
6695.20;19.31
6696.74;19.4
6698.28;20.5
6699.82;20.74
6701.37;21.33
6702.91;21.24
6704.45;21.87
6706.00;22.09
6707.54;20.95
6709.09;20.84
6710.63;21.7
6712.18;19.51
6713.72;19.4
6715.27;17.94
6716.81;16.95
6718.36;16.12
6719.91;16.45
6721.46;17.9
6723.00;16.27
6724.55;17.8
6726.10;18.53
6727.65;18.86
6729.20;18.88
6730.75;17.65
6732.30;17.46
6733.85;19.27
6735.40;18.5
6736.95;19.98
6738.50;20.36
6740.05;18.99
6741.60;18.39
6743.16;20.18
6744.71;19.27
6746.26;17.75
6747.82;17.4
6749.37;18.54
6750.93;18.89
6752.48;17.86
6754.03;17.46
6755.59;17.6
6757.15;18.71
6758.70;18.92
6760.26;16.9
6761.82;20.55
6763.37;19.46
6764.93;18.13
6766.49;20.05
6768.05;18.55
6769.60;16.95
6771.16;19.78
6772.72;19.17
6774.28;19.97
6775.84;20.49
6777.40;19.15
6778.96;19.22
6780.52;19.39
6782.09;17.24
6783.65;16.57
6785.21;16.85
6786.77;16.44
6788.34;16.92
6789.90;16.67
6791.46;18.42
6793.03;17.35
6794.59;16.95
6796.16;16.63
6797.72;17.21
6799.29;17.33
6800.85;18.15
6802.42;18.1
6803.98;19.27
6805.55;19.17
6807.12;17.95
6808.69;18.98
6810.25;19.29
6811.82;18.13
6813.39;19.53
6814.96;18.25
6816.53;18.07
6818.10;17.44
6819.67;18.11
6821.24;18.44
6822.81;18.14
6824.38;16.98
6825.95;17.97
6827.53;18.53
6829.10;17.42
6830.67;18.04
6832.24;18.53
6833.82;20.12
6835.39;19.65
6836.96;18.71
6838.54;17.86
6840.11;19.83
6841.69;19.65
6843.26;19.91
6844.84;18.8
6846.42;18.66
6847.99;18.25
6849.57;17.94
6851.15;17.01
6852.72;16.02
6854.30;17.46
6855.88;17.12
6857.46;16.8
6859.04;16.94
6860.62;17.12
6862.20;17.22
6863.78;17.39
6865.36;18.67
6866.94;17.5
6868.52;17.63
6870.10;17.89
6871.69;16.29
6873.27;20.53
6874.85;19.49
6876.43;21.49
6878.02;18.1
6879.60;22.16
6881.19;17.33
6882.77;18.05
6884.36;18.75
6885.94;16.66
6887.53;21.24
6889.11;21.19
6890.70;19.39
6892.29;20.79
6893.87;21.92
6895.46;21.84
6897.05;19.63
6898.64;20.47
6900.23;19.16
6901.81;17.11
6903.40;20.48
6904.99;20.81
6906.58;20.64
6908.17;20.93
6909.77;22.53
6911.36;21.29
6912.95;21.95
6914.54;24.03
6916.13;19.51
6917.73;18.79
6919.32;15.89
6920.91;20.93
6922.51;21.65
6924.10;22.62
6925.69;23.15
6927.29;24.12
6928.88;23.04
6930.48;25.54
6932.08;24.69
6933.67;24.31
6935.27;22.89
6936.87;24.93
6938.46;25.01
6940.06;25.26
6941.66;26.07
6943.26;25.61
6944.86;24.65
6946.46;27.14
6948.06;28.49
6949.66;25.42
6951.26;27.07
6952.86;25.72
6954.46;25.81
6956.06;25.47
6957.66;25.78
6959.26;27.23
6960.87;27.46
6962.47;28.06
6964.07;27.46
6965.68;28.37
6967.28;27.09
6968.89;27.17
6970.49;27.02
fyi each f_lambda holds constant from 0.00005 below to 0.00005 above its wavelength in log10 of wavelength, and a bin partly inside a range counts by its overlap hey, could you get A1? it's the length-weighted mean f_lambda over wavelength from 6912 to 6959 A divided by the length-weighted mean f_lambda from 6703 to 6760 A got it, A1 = 1.28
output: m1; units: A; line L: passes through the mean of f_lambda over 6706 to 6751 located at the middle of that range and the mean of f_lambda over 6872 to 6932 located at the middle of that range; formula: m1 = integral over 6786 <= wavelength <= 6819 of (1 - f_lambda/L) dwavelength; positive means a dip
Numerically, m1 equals 2.7 A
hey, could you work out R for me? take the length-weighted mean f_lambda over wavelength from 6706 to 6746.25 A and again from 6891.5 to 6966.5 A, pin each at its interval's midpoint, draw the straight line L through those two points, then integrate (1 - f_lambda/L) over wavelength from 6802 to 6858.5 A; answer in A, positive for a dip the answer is 7.6 A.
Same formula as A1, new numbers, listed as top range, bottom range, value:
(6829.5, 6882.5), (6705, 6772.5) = 0.98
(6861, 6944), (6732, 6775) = 1.11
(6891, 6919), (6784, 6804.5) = 1.19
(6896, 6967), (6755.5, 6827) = 1.29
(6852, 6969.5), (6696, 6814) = 1.17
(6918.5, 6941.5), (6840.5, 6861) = 1.30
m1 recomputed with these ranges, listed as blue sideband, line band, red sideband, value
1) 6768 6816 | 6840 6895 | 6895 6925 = 3.0 A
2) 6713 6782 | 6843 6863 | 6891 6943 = 3.0 A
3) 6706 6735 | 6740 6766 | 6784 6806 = -0.6 A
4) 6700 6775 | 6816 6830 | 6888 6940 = 1.6 A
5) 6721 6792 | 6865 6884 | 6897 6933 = 1.7 A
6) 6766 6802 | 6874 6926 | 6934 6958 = 7.1 A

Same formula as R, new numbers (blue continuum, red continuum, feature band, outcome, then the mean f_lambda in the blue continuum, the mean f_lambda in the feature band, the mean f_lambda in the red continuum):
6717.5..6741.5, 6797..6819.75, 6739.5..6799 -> 0.0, 18.2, 18.3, 18.3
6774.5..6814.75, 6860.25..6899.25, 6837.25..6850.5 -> -0.1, 18.1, 18.8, 19.2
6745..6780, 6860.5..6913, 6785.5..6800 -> 1.4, 18.7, 17.1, 19.5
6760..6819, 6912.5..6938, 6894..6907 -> 0.9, 18.3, 20.1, 22.4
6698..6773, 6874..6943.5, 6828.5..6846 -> 1.2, 18.9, 19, 21.4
